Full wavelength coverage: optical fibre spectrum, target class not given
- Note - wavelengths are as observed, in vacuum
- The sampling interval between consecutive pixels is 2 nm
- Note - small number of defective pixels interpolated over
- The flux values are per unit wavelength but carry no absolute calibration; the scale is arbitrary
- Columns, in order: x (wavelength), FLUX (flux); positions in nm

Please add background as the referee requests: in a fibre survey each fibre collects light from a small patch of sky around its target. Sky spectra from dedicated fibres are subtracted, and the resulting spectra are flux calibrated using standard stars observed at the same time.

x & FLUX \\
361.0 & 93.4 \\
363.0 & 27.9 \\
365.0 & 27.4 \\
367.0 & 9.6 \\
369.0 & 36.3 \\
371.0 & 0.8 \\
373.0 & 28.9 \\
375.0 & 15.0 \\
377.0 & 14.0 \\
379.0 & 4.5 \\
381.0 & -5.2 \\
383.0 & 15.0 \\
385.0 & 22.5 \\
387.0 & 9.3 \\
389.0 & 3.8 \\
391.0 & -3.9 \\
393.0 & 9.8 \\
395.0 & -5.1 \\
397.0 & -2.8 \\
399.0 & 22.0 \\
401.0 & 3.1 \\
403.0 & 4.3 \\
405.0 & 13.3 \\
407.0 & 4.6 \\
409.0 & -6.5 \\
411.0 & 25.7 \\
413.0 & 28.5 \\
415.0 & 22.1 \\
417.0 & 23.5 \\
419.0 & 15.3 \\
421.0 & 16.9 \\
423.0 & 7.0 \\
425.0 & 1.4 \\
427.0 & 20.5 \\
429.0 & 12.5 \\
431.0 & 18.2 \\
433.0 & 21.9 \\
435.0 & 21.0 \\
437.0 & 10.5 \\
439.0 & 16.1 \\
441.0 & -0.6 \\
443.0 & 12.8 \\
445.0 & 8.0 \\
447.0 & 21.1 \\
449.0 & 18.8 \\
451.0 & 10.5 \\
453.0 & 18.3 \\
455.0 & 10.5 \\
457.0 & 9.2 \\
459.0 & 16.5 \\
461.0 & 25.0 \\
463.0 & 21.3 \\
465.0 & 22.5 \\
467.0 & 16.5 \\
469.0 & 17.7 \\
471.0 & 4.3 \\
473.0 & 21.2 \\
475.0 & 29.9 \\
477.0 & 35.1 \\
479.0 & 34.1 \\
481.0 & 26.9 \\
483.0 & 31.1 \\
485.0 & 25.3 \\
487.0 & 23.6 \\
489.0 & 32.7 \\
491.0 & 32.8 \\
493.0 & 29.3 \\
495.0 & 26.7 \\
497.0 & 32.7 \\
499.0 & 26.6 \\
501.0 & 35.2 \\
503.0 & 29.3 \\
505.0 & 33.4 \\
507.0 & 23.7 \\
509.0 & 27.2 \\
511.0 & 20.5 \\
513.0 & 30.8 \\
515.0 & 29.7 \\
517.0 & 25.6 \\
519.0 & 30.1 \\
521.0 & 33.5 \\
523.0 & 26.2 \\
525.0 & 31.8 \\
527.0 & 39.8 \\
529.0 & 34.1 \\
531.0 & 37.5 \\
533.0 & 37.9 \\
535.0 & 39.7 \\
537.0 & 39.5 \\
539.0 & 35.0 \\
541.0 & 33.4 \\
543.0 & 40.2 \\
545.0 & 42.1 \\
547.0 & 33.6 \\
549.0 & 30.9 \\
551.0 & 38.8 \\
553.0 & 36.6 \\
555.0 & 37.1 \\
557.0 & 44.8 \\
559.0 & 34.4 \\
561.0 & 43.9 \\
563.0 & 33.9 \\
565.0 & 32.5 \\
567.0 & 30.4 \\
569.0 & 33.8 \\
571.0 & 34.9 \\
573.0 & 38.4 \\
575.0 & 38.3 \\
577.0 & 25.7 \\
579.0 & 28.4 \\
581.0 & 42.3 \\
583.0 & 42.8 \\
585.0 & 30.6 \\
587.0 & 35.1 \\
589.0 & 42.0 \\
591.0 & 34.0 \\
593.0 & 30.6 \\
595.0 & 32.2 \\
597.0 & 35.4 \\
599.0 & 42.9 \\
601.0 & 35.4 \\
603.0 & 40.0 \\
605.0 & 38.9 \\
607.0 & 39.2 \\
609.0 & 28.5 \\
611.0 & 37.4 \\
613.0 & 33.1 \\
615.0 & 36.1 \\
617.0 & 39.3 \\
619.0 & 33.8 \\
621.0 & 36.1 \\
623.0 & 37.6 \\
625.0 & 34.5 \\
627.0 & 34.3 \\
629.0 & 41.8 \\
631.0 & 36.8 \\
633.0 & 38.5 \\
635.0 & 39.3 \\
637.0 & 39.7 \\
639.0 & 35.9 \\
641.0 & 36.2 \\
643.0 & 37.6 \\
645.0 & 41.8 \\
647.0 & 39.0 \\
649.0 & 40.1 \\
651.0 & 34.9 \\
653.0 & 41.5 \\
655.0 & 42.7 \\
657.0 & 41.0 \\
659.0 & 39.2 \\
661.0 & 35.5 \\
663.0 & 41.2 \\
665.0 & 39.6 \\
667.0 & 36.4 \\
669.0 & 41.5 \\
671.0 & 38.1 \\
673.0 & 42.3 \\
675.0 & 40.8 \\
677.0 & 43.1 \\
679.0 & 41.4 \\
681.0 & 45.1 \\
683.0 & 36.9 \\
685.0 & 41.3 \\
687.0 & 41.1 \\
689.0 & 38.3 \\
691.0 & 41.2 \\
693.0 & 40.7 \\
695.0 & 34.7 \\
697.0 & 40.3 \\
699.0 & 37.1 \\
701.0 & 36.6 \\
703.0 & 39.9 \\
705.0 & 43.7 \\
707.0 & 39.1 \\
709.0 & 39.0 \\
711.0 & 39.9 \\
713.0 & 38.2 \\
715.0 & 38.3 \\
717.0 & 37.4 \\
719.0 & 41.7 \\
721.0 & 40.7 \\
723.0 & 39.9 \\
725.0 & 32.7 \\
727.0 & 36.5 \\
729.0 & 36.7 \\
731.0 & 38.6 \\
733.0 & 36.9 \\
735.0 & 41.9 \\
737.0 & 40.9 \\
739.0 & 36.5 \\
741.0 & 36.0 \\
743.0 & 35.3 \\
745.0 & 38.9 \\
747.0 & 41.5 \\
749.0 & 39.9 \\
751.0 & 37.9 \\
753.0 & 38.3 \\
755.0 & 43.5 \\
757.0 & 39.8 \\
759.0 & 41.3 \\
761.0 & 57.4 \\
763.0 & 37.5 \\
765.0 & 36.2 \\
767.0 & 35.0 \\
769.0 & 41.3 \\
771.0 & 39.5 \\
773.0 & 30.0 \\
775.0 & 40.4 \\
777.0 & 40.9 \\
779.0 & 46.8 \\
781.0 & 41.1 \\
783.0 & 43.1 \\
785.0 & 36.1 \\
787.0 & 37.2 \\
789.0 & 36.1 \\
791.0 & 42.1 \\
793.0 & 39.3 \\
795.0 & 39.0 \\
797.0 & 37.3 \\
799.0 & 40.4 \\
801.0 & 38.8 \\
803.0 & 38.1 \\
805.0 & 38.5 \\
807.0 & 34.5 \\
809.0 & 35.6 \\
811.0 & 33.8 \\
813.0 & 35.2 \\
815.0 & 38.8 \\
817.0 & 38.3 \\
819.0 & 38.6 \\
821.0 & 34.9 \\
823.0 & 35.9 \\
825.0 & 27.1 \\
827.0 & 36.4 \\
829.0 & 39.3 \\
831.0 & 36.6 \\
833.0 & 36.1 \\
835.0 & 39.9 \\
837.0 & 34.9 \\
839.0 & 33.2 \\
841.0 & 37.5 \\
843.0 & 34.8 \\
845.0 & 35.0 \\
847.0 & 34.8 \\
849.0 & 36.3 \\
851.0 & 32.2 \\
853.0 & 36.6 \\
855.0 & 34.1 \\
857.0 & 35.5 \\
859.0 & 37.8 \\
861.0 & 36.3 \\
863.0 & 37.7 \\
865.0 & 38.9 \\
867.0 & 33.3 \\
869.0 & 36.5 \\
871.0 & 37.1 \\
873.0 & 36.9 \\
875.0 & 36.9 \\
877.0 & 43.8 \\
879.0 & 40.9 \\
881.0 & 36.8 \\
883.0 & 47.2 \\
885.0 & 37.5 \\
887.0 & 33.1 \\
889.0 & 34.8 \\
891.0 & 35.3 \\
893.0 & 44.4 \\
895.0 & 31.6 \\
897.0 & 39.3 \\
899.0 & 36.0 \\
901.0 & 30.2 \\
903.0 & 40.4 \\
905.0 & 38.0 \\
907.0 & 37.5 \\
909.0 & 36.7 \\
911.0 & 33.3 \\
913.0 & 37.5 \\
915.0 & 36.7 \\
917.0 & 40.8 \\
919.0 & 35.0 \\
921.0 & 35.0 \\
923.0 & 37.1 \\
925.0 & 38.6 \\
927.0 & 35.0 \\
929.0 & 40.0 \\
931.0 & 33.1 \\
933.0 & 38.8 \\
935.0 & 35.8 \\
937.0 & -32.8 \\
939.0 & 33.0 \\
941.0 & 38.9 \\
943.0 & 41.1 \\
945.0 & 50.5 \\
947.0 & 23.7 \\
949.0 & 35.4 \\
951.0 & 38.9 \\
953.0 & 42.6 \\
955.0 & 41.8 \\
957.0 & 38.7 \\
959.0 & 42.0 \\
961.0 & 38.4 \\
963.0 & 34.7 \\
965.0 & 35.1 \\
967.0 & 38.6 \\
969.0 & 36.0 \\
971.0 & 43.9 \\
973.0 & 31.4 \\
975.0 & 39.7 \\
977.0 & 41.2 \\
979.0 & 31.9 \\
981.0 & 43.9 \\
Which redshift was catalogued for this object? 0.187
